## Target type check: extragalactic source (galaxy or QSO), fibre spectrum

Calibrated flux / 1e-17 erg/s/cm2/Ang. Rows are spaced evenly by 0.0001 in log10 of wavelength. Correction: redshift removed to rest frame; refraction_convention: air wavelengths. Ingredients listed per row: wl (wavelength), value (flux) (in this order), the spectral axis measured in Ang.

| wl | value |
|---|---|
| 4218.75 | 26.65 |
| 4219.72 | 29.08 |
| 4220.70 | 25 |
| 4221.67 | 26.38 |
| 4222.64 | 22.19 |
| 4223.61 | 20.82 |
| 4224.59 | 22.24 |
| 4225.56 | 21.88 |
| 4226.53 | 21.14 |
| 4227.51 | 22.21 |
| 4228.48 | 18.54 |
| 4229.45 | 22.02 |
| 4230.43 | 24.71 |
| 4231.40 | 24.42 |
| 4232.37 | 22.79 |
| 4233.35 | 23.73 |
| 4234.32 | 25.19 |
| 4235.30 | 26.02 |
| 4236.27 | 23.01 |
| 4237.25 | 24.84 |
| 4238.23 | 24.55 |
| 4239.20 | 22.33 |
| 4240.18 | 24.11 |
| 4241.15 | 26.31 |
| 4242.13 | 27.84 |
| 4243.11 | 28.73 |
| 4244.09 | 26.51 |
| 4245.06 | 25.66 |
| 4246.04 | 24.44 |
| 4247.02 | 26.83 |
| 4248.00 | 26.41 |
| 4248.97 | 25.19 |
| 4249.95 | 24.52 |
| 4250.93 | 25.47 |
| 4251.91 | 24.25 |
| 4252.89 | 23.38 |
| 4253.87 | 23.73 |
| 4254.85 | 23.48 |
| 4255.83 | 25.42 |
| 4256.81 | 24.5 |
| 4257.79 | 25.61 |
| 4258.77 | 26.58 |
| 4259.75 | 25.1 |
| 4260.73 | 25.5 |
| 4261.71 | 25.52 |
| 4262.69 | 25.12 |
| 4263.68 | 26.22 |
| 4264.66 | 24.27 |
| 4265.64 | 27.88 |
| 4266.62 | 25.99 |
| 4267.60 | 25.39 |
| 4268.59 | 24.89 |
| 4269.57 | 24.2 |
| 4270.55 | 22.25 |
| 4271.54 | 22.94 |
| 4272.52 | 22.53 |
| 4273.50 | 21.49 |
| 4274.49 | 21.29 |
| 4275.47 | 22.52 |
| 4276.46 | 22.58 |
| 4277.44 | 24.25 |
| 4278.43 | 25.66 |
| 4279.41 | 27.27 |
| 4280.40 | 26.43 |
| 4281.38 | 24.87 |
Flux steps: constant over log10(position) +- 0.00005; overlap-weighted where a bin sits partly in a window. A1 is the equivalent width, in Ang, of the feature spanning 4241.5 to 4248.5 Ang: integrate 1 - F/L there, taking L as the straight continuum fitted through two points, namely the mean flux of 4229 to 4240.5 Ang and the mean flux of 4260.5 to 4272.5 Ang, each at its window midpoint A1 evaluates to -0.7 Ang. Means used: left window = 24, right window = 24.9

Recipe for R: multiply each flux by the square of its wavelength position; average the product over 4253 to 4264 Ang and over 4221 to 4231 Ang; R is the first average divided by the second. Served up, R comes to 1.14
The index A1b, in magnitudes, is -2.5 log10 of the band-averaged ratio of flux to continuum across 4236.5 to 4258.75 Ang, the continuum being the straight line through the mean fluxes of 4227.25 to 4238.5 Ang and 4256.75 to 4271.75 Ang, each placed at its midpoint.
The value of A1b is -0.04 mag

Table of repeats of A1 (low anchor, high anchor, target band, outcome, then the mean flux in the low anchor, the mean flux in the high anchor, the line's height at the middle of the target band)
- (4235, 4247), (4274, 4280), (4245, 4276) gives 0.0 Ang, 25.4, 24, 24.6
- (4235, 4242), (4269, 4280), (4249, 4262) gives -0.4 Ang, 24.6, 23.4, 24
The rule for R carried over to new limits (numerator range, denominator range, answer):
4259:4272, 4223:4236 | 1.12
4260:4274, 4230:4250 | 0.99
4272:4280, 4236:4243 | 0.96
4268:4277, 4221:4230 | 1.06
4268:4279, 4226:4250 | 0.96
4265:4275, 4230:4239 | 1.00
